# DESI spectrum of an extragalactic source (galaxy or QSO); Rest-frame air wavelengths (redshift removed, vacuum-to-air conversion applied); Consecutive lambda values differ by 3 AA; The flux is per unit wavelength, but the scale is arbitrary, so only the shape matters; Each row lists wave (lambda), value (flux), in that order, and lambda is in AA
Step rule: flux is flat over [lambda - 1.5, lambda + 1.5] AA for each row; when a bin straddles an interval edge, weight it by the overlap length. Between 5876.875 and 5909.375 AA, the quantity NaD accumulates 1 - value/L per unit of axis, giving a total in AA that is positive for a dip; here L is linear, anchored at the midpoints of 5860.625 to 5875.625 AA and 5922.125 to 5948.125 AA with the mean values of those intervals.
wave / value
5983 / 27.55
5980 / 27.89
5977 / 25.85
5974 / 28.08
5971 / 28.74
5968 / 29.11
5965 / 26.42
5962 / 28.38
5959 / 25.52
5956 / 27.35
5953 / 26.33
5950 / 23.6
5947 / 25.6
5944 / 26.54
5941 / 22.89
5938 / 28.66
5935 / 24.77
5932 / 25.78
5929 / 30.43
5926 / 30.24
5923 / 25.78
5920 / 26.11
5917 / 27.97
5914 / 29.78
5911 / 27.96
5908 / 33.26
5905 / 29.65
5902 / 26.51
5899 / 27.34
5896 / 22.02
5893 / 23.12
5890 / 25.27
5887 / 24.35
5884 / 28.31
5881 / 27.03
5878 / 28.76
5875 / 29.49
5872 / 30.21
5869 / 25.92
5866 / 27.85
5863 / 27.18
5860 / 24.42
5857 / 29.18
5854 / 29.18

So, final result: 0.7 AA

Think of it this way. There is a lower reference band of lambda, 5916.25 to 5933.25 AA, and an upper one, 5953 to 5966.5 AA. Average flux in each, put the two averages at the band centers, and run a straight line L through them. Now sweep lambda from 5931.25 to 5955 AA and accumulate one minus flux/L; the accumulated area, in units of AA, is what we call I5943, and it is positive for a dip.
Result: 1.5 AA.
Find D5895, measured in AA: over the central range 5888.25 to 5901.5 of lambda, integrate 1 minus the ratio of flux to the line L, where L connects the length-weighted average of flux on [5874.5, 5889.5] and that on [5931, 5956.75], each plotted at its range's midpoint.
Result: 1.2 AA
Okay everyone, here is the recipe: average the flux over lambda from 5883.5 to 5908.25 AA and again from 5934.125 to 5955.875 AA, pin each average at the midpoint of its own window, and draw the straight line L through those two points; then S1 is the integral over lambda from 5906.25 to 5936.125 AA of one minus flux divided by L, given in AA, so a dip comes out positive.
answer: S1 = -2.69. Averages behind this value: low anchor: 26.2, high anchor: 25.6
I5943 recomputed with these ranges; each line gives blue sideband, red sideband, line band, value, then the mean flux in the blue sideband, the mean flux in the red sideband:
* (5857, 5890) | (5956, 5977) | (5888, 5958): 1.7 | 27.3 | 27.6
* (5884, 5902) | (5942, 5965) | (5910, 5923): -1.2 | 24.9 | 26.1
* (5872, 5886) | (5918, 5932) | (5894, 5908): 0.6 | 28.4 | 27.9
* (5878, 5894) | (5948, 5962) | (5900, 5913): -1.6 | 26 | 26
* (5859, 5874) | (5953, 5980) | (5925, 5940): -0.2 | 27.3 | 27.4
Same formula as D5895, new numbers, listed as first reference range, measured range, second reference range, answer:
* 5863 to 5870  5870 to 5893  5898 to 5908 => 0.3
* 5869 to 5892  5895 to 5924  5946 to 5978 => -0.6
